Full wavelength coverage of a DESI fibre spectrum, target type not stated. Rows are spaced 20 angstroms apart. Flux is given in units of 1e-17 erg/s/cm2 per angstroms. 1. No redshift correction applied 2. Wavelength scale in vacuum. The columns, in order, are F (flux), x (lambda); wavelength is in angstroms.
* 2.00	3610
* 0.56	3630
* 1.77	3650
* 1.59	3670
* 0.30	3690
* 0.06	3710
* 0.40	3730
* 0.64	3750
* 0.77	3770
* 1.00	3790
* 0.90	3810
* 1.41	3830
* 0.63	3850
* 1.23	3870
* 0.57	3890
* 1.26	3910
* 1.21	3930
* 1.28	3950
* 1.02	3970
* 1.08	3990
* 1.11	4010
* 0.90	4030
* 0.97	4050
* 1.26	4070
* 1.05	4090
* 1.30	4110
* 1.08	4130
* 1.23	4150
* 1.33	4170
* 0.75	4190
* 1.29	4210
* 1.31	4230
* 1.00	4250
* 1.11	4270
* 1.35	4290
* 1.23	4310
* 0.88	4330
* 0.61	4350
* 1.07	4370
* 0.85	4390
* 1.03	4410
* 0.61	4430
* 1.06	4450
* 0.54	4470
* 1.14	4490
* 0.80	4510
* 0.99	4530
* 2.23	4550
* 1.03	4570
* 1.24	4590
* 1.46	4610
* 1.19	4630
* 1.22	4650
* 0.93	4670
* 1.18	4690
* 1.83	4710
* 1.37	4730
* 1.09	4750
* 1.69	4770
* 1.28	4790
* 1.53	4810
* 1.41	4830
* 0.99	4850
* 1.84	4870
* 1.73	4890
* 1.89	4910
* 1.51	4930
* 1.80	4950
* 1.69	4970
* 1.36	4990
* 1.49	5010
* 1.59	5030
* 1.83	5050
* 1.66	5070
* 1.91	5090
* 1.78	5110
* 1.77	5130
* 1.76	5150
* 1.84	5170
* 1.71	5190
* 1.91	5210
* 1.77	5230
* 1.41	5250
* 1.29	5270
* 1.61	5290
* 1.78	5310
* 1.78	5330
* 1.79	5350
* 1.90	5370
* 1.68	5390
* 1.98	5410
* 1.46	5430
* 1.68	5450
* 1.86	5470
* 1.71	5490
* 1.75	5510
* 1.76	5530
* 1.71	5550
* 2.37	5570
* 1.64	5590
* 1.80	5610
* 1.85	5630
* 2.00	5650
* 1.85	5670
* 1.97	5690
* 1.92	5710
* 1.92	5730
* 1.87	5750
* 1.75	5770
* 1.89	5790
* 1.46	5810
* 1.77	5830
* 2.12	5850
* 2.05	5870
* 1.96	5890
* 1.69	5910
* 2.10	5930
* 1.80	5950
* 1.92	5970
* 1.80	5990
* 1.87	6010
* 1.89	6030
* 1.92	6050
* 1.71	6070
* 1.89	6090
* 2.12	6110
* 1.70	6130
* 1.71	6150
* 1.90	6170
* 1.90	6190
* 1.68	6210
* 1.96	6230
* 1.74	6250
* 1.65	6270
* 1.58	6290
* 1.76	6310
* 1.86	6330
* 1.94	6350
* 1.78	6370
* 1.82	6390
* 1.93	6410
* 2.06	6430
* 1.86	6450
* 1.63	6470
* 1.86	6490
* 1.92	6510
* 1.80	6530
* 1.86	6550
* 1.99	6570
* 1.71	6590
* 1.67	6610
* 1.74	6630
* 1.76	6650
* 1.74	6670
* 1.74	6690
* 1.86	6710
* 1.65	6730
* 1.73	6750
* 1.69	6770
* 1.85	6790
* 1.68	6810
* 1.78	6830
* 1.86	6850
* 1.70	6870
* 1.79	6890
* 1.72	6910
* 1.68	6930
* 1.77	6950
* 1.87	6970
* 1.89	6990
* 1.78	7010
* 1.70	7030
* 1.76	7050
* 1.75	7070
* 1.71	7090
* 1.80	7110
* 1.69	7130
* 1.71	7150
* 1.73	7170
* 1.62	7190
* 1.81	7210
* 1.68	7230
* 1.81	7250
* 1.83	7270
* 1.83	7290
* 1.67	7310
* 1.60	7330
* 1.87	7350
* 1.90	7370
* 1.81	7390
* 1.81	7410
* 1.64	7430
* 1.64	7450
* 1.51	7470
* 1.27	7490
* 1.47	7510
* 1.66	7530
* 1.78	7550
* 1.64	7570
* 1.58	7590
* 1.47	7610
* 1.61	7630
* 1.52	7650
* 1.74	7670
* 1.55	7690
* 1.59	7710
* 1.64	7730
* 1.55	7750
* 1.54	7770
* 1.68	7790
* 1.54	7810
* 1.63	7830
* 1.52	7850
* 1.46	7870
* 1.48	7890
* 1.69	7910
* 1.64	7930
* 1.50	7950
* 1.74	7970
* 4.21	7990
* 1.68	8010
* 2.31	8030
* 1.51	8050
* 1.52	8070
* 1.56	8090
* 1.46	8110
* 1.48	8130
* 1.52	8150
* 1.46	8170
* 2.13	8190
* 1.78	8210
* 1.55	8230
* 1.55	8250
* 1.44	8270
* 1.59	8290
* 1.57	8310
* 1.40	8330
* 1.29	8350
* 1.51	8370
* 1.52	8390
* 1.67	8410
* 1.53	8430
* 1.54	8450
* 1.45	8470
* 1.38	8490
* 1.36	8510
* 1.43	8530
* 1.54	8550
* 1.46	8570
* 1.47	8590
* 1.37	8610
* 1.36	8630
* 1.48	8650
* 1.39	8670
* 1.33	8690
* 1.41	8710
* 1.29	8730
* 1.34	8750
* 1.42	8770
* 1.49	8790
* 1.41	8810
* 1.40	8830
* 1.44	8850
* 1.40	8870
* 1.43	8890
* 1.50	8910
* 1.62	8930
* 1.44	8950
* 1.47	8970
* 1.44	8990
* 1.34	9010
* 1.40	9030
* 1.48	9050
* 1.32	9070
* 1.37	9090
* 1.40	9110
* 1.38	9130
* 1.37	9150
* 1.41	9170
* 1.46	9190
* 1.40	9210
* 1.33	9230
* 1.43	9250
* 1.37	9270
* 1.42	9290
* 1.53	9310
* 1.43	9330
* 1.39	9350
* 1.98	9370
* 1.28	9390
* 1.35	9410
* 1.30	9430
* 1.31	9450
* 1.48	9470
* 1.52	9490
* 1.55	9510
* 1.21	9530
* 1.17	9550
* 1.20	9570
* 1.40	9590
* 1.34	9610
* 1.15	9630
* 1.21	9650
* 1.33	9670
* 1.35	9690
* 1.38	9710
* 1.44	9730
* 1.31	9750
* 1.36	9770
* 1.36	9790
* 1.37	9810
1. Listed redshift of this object 0.218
